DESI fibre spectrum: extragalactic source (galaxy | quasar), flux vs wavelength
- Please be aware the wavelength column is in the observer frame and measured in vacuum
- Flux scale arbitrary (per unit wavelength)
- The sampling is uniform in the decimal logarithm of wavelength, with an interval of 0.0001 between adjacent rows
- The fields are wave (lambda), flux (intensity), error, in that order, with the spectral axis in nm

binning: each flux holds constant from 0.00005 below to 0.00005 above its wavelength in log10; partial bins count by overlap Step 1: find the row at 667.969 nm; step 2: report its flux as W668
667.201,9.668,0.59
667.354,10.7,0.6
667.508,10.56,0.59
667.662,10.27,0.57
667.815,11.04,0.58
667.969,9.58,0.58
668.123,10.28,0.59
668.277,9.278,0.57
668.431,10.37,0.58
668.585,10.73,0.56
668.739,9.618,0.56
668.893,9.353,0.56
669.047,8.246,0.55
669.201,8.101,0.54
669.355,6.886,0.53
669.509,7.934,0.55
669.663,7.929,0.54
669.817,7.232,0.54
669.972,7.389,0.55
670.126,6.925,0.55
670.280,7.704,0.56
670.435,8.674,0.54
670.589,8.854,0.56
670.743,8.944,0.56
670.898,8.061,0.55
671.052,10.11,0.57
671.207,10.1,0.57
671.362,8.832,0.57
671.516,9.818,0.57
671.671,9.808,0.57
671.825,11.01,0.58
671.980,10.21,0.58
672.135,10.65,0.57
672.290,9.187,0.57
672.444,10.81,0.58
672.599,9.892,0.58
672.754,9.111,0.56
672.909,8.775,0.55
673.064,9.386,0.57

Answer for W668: 9.58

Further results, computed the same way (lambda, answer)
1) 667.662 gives 10.27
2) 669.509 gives 7.934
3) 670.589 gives 8.854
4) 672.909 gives 8.775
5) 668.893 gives 9.353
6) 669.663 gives 7.929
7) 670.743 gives 8.944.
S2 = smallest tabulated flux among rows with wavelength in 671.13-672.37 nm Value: 8.832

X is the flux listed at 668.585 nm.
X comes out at 10.73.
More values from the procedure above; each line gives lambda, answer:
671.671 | 9.808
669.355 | 6.886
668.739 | 9.618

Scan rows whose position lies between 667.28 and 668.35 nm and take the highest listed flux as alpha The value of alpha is 11.04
